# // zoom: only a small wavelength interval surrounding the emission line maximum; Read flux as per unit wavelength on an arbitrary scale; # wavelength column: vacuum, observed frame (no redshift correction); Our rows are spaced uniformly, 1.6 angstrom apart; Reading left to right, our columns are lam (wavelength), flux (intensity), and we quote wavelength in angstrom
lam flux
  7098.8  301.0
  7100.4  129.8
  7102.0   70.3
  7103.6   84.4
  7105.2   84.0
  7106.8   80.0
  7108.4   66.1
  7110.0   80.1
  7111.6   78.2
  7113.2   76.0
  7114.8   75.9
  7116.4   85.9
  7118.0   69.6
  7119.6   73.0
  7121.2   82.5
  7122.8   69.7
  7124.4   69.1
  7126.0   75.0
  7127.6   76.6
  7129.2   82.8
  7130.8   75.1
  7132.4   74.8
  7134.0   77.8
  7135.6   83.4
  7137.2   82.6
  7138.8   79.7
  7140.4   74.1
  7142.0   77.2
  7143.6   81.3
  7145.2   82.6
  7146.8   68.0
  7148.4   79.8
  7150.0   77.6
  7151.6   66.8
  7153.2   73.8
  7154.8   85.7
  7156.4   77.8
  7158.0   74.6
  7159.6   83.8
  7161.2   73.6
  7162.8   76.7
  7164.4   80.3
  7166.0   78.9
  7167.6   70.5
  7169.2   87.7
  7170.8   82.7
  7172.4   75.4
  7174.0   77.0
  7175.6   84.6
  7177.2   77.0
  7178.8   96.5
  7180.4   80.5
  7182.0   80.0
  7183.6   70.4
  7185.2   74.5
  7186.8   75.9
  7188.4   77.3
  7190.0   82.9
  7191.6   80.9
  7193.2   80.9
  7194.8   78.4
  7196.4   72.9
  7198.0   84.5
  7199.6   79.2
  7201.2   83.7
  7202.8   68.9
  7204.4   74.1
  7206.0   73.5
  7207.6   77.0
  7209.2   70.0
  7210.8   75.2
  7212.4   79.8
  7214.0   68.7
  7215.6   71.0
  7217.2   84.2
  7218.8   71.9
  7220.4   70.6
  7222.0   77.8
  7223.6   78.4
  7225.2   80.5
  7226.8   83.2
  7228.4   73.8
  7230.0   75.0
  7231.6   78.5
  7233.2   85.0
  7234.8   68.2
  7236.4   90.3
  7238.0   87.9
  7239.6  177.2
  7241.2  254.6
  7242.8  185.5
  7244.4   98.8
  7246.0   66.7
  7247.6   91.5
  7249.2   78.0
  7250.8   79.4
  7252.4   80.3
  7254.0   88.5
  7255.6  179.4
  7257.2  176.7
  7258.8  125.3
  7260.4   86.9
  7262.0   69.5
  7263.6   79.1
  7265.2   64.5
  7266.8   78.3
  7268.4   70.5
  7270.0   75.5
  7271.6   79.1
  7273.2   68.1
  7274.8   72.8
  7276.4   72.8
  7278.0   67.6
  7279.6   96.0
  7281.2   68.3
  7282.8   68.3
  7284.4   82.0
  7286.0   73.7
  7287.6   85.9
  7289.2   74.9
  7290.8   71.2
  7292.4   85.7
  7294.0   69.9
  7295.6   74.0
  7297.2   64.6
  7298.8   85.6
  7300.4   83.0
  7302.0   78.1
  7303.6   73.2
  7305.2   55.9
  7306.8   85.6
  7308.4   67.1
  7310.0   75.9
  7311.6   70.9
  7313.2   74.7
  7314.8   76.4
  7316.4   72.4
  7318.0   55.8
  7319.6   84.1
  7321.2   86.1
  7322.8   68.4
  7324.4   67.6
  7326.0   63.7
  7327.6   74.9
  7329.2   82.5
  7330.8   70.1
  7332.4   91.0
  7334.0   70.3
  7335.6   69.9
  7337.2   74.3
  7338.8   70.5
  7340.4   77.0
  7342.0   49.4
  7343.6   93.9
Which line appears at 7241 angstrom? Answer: [S II] 6716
